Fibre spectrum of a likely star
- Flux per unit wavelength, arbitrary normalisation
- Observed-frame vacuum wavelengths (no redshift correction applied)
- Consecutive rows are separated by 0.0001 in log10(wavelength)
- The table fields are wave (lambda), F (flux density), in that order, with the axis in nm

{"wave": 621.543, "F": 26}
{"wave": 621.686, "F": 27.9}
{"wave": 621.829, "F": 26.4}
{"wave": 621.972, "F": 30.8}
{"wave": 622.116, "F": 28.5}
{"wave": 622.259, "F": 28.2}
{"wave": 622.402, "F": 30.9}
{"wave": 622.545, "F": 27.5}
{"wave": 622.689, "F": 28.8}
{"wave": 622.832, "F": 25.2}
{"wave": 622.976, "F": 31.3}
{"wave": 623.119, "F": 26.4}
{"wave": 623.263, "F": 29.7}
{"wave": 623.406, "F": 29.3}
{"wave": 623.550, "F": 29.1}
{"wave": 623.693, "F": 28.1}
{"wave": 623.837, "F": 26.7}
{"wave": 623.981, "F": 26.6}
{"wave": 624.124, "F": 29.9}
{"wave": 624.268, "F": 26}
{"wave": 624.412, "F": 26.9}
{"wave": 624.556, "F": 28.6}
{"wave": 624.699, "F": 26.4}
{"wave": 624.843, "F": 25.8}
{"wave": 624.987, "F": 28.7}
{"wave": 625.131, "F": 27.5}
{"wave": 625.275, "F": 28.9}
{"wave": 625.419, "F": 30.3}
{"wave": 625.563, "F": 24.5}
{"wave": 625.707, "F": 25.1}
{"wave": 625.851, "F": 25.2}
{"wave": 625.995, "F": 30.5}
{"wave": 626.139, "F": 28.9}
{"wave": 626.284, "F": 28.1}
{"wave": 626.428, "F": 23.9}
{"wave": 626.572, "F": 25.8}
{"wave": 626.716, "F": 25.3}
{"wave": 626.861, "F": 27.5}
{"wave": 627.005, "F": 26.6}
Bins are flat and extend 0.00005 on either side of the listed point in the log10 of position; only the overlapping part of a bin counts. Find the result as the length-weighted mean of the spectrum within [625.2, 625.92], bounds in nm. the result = 26.8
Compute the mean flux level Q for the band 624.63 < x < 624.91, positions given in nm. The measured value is 26.1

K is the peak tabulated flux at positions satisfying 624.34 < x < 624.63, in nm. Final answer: 28.6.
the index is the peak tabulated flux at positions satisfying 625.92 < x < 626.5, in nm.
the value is 30.5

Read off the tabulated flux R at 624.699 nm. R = 26.4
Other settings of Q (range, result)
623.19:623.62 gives 29.3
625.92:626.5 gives 27.8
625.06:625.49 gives 28.9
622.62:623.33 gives 28.3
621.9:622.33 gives 29.1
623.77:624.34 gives 27.3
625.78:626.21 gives 28.2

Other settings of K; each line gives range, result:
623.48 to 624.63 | 29.9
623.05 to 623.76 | 29.7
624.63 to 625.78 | 30.3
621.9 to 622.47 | 30.9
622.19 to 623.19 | 31.3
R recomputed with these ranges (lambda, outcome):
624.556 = 28.6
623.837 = 26.7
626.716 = 25.3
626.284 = 28.1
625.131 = 27.5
